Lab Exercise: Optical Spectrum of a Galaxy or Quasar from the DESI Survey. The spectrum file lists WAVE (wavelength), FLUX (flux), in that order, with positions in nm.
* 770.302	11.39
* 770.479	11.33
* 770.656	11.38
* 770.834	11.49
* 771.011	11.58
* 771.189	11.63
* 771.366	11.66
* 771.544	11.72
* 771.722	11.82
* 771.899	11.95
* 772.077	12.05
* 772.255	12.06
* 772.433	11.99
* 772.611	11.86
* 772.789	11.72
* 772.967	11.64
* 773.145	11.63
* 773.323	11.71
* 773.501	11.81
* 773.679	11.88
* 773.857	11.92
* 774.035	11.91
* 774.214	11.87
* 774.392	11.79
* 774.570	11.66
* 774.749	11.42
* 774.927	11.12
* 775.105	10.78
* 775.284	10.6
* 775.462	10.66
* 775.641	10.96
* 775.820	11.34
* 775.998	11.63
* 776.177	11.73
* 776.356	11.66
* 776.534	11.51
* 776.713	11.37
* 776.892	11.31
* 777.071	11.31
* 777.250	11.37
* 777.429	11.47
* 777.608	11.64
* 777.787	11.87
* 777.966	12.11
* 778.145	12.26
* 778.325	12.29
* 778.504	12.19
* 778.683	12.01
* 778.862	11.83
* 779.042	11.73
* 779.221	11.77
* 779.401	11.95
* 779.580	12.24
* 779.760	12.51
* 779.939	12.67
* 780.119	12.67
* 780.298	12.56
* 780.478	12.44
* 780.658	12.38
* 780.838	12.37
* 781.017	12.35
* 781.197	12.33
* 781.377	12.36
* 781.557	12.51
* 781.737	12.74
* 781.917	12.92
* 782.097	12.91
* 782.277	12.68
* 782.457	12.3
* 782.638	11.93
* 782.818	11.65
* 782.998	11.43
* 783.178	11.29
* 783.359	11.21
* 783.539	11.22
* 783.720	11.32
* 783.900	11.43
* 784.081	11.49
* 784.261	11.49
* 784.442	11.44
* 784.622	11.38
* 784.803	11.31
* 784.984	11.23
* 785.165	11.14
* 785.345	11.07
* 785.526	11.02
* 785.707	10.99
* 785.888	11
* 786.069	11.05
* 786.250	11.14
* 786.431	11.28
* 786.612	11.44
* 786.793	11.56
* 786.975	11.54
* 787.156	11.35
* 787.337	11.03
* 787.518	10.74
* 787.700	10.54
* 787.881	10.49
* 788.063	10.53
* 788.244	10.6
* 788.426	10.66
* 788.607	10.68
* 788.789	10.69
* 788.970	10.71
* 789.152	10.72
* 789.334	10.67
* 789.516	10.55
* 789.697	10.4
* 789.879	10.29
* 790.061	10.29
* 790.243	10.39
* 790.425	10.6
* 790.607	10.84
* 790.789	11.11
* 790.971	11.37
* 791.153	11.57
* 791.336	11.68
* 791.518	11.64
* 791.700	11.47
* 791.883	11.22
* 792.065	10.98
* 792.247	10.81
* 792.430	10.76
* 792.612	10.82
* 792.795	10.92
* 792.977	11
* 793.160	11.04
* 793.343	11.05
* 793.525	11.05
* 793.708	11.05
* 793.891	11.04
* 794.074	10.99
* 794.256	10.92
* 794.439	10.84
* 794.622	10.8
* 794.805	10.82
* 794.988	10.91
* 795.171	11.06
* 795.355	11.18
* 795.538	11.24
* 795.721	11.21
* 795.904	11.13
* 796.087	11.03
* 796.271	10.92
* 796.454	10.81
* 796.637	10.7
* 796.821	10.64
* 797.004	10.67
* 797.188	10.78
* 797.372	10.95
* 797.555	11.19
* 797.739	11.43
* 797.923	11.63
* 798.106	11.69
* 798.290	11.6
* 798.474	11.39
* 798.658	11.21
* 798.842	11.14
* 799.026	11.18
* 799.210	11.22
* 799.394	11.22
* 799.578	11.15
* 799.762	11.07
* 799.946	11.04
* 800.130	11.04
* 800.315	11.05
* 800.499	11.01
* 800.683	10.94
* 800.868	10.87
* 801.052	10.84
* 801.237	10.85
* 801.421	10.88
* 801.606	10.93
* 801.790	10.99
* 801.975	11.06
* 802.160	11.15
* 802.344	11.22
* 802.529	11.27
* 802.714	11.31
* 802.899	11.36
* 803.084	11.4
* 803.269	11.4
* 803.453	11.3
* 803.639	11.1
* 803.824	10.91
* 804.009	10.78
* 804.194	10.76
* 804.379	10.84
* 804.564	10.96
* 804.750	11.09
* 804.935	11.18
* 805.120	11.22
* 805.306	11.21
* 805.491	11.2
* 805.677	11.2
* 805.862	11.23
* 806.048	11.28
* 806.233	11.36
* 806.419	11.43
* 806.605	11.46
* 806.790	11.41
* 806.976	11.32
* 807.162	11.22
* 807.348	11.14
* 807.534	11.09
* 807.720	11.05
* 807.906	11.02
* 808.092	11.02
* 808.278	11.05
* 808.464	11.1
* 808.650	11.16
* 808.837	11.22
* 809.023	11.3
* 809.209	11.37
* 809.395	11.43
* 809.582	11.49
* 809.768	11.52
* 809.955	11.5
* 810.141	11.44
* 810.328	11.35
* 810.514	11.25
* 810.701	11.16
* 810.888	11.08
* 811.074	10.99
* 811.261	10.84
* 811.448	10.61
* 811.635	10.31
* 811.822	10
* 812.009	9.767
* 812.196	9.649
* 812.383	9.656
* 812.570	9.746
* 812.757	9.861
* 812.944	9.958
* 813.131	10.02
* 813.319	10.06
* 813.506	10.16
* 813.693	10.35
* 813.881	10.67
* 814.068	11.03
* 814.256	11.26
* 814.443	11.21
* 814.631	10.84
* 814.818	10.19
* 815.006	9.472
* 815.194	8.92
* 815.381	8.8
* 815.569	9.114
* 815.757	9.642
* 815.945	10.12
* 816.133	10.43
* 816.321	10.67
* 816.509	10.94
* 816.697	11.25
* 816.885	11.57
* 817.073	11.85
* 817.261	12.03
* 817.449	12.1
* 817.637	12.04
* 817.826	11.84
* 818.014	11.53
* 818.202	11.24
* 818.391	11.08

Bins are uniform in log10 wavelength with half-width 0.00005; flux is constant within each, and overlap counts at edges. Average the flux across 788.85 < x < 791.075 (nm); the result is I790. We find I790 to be 10.7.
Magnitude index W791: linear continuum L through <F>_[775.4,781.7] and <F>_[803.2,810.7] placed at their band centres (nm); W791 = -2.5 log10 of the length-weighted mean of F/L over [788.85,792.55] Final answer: 0.070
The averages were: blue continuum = 11.9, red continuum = 11.2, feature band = 10.9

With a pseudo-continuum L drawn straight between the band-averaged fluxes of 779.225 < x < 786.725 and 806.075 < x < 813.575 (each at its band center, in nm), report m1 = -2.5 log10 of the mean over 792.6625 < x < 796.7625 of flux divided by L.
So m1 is 0.04 mag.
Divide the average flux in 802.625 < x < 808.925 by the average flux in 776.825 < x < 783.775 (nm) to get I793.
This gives 0.9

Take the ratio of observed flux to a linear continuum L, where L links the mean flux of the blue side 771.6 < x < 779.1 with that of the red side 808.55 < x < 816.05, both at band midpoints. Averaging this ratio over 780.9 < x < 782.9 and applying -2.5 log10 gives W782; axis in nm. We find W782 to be -0.09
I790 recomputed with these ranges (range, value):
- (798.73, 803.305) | 11.1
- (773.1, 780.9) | 11.8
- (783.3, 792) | 11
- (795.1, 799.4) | 11.1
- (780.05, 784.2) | 12.1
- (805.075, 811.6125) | 11.2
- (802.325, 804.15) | 11.2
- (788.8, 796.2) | 11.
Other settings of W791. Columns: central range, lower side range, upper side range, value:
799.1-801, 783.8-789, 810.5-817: -0.036 mag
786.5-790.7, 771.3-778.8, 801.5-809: 0.066 mag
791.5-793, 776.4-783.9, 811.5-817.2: 0.034 mag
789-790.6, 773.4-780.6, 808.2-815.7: 0.080 mag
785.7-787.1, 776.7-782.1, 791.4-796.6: 0.032 mag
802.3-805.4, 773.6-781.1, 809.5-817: -0.031 mag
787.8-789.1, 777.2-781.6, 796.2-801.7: 0.100 mag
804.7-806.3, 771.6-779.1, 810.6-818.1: -0.042 mag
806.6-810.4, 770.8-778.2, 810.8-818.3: -0.055 mag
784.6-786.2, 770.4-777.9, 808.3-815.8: 0.014 mag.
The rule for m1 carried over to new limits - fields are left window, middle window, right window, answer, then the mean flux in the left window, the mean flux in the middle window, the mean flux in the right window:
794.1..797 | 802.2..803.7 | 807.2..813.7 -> -0.04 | 10.9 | 11.3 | 10.8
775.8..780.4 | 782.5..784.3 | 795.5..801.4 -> 0.02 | 11.9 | 11.5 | 11.1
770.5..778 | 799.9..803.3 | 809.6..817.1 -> -0.03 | 11.6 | 11.1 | 10.5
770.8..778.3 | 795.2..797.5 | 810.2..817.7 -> 0.01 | 11.6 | 10.9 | 10.5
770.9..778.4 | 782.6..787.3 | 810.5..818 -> 0.00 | 11.6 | 11.3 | 10.5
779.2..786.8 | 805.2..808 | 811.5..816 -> -0.08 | 11.8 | 11.2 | 10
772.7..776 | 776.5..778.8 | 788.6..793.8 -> -0.04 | 11.5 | 11.8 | 10.9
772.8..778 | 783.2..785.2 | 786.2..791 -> -0.03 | 11.5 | 11.3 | 10.8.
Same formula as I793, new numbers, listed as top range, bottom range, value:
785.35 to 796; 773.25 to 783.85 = 0.92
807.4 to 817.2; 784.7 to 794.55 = 0.97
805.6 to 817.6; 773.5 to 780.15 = 0.92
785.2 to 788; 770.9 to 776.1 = 0.96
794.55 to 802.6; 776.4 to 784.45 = 0.92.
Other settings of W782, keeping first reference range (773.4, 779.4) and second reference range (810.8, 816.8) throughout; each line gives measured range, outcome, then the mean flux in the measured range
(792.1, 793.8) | 0.01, 10.9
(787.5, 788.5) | 0.06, 10.6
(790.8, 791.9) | -0.04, 11.5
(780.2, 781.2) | -0.09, 12.4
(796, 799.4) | -0.03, 11.1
